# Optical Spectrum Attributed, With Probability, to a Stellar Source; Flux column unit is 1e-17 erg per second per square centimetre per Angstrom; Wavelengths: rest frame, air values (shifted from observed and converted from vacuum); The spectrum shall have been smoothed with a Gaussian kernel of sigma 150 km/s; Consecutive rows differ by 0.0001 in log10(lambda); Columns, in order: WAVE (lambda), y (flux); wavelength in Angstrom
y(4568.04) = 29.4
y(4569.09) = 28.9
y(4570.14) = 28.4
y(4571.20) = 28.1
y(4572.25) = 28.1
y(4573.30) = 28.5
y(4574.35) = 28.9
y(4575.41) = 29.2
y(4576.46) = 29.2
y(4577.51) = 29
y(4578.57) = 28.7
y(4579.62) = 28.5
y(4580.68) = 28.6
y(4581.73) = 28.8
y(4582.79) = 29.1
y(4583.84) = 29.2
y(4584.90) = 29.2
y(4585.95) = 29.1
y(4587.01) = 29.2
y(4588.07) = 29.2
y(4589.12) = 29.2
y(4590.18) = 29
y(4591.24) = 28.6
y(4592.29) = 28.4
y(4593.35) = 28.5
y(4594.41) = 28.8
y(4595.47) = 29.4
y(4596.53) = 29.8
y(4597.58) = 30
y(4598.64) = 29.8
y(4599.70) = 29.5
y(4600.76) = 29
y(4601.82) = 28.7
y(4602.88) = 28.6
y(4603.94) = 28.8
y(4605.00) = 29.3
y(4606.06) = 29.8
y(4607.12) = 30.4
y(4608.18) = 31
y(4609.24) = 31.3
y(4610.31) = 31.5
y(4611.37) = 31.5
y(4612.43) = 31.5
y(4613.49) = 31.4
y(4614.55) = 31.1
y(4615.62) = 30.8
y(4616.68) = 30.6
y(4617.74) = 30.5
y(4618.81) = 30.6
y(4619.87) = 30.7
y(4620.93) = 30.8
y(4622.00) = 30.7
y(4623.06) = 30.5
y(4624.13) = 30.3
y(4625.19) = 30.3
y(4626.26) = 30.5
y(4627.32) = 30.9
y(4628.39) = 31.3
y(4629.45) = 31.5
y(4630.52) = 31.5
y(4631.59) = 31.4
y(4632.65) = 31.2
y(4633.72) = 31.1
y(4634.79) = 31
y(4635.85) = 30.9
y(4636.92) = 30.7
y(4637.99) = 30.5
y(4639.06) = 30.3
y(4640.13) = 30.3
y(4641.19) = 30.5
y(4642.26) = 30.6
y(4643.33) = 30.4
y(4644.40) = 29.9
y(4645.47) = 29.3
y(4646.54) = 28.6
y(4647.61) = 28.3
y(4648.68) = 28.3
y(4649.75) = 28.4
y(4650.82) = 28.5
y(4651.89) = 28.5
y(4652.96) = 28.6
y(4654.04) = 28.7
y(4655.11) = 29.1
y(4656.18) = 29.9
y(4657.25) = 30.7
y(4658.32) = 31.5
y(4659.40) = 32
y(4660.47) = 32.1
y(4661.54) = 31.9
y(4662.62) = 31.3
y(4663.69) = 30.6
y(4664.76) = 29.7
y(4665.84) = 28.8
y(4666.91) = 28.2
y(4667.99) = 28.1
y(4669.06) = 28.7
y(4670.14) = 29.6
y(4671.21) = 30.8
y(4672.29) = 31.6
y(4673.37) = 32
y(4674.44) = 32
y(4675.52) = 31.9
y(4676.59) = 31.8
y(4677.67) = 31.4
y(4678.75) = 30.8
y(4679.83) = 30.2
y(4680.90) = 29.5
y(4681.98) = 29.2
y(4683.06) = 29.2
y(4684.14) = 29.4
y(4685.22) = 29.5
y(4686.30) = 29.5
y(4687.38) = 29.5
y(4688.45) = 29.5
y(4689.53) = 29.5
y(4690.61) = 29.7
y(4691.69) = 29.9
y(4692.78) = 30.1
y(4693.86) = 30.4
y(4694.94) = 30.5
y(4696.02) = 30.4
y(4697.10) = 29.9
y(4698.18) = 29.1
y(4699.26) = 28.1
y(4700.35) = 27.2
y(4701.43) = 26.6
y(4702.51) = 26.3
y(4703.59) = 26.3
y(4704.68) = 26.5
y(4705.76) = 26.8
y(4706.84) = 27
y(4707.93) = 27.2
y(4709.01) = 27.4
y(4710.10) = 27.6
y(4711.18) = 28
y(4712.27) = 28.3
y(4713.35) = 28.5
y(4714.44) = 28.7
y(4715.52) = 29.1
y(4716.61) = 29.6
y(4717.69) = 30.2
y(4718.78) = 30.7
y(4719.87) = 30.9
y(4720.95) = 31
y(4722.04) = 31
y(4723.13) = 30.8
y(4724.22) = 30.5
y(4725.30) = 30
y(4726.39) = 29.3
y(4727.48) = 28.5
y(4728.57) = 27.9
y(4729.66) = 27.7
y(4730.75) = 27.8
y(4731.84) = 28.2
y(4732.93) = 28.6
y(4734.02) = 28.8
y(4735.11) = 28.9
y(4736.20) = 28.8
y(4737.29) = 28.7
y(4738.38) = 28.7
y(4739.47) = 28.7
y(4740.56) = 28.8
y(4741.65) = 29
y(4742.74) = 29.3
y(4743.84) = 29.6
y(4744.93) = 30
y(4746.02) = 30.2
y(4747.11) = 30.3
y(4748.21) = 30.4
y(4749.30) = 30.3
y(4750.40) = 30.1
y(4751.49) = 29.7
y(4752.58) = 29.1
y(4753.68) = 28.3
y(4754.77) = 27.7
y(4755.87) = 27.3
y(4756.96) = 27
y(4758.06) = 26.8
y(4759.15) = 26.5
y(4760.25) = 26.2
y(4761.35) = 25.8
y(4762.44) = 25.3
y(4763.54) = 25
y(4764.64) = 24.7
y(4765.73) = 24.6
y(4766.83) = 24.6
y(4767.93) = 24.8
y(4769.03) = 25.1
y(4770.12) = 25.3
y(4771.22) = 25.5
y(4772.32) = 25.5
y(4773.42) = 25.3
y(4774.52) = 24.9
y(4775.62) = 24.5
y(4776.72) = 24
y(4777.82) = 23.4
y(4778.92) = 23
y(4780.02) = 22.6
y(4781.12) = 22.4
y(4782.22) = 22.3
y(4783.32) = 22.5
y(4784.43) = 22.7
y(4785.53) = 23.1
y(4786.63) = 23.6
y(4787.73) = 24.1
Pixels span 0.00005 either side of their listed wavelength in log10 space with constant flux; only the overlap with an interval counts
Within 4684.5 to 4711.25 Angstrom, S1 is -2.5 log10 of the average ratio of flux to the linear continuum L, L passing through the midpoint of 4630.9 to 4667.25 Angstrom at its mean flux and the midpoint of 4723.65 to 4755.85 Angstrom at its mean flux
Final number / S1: 0.04 mag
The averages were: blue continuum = 30.1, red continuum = 29.1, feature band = 28.5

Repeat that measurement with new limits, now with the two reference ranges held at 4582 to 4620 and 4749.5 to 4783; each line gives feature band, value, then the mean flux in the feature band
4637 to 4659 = -0.04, 29.6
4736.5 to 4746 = -0.12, 29.2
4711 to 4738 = -0.10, 29.2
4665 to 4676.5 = -0.08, 30.2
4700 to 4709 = 0.02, 26.8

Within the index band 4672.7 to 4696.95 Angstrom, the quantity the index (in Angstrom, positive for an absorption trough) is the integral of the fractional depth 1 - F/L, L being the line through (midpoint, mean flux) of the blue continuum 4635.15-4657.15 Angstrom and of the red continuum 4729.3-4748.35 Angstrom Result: -0.8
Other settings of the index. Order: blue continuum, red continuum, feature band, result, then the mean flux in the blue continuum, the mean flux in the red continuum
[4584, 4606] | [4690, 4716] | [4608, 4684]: -4.4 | 29.1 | 28.3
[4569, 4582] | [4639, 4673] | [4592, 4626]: -1.1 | 28.7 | 29.8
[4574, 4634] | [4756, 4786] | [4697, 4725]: -2.2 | 29.9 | 24.6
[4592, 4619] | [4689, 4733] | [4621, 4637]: -0.6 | 30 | 28.8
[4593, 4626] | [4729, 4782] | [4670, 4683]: -1.0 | 30.2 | 27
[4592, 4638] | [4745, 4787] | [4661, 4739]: -4.2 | 30.4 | 25.9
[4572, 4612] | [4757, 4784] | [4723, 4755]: -4.6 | 29.3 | 24.6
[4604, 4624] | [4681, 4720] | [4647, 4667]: 0.0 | 30.7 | 28.8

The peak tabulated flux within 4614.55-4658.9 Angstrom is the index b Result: 31.5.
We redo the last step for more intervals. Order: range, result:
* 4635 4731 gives 32.1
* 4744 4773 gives 30.4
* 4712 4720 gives 30.9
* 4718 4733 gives 31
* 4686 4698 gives 30.5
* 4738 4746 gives 30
